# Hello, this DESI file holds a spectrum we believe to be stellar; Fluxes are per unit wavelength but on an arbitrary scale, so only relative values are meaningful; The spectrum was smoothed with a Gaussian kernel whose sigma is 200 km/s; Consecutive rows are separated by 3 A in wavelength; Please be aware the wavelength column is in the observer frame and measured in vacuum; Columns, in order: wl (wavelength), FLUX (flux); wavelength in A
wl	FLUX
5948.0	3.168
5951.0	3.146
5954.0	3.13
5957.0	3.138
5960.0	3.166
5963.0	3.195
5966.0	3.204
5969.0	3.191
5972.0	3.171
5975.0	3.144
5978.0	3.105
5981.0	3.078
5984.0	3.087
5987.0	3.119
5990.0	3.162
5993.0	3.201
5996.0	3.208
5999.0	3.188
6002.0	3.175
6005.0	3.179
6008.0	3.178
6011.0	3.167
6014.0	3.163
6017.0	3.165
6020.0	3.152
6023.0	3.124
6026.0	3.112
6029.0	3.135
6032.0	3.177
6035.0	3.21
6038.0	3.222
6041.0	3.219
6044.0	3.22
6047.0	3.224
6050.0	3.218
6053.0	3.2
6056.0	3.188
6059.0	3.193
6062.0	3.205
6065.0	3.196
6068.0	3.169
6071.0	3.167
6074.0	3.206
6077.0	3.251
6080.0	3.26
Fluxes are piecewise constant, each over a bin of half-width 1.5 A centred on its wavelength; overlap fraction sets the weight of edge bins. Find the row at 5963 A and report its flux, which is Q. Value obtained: 3.195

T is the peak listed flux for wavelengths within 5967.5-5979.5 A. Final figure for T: 3.191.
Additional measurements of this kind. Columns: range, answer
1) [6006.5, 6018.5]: 3.178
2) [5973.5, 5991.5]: 3.162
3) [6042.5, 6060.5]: 3.224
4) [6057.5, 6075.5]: 3.206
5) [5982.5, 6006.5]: 3.208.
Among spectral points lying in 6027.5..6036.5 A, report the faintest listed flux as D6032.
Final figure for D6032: 3.135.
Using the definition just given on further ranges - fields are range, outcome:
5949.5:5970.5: 3.13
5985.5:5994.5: 3.119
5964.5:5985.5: 3.078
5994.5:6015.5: 3.163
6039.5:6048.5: 3.219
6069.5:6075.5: 3.167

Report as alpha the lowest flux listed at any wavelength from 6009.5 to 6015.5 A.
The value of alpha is 3.163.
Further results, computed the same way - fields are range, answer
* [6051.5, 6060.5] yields 3.188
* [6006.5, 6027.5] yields 3.112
